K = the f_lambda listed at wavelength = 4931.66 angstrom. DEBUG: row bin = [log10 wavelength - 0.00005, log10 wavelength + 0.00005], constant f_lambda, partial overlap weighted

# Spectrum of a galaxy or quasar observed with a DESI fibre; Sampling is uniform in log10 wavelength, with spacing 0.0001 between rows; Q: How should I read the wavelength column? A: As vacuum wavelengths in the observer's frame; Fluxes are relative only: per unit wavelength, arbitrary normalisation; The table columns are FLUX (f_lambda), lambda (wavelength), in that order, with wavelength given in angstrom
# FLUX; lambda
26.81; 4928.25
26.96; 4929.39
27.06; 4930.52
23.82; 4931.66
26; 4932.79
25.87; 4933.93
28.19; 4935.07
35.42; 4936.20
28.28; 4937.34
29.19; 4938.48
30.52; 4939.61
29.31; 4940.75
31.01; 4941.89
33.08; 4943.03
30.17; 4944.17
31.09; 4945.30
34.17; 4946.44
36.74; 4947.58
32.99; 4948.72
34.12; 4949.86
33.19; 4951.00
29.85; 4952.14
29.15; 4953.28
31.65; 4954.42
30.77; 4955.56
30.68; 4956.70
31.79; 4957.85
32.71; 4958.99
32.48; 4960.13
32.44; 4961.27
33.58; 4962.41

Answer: 23.82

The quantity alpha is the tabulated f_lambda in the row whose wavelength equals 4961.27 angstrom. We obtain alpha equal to 32.44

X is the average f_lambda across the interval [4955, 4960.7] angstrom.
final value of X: 31.7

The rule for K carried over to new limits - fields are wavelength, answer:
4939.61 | 30.52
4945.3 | 31.09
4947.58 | 36.74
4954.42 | 31.65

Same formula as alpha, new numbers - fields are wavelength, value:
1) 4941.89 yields 31.01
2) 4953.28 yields 29.15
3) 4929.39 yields 26.96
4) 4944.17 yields 30.17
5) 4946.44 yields 34.17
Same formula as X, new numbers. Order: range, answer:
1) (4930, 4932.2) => 25.4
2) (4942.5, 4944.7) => 31.6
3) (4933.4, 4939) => 29.4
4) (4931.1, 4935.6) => 25.9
